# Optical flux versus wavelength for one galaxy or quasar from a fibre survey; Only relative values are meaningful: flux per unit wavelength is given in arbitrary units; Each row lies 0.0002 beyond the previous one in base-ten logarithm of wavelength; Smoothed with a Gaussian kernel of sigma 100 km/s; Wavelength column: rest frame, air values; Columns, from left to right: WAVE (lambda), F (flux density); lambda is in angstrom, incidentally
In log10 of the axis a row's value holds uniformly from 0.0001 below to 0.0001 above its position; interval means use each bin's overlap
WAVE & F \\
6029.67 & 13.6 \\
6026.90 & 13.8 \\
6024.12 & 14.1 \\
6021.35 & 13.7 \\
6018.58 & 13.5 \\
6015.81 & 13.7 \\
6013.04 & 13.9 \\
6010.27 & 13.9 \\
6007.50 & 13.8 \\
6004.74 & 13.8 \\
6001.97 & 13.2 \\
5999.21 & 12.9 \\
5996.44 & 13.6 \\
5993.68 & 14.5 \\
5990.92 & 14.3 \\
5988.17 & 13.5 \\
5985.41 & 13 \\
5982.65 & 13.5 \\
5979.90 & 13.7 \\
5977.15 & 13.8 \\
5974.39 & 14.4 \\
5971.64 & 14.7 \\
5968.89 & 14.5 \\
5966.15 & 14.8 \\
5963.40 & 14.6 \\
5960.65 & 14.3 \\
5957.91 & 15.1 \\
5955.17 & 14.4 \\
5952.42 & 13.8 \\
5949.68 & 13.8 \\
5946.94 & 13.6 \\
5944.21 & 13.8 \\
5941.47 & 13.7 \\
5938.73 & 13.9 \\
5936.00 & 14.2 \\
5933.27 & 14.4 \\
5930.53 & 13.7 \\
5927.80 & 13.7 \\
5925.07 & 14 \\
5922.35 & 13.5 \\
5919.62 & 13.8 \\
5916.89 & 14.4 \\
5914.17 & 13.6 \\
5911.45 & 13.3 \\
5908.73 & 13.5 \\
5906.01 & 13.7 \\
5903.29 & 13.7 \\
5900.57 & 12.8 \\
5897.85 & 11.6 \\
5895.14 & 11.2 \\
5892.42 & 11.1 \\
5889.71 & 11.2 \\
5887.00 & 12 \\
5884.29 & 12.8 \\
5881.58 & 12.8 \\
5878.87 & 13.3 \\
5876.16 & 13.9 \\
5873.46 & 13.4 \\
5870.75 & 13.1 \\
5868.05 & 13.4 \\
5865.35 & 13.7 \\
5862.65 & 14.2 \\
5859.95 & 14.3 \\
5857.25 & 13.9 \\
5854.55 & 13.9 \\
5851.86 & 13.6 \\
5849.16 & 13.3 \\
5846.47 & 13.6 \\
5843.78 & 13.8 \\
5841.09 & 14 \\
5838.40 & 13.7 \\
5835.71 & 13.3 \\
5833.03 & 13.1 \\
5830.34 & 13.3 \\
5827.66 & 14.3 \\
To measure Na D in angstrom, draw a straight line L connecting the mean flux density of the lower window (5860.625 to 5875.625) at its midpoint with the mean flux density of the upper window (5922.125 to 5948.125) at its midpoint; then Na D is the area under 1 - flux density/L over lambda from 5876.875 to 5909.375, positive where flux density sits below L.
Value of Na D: 2.9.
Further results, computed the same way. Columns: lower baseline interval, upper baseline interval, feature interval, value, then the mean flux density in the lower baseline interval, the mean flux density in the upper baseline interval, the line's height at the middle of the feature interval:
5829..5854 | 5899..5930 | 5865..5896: 2.1 angstrom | 13.5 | 13.6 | 13.6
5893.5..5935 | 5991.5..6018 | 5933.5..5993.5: -2.3 angstrom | 13.4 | 13.7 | 13.6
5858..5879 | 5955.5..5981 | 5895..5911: 1.2 angstrom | 13.7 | 14.4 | 13.9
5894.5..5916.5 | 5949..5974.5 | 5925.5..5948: -0.1 angstrom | 13.1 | 14.5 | 13.8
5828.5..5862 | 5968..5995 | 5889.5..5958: 2.0 angstrom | 13.7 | 14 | 13.8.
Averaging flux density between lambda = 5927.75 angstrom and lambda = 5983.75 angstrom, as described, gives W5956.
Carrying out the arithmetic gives 14.1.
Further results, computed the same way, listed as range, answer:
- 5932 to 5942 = 14.1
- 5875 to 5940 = 13.2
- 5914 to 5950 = 13.9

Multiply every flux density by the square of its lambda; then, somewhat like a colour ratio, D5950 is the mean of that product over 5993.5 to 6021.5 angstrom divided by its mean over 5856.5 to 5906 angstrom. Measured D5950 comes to 1.10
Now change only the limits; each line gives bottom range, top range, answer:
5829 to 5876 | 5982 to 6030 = 1.06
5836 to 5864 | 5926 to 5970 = 1.06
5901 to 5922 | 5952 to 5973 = 1.08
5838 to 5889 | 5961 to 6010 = 1.08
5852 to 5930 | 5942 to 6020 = 1.09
